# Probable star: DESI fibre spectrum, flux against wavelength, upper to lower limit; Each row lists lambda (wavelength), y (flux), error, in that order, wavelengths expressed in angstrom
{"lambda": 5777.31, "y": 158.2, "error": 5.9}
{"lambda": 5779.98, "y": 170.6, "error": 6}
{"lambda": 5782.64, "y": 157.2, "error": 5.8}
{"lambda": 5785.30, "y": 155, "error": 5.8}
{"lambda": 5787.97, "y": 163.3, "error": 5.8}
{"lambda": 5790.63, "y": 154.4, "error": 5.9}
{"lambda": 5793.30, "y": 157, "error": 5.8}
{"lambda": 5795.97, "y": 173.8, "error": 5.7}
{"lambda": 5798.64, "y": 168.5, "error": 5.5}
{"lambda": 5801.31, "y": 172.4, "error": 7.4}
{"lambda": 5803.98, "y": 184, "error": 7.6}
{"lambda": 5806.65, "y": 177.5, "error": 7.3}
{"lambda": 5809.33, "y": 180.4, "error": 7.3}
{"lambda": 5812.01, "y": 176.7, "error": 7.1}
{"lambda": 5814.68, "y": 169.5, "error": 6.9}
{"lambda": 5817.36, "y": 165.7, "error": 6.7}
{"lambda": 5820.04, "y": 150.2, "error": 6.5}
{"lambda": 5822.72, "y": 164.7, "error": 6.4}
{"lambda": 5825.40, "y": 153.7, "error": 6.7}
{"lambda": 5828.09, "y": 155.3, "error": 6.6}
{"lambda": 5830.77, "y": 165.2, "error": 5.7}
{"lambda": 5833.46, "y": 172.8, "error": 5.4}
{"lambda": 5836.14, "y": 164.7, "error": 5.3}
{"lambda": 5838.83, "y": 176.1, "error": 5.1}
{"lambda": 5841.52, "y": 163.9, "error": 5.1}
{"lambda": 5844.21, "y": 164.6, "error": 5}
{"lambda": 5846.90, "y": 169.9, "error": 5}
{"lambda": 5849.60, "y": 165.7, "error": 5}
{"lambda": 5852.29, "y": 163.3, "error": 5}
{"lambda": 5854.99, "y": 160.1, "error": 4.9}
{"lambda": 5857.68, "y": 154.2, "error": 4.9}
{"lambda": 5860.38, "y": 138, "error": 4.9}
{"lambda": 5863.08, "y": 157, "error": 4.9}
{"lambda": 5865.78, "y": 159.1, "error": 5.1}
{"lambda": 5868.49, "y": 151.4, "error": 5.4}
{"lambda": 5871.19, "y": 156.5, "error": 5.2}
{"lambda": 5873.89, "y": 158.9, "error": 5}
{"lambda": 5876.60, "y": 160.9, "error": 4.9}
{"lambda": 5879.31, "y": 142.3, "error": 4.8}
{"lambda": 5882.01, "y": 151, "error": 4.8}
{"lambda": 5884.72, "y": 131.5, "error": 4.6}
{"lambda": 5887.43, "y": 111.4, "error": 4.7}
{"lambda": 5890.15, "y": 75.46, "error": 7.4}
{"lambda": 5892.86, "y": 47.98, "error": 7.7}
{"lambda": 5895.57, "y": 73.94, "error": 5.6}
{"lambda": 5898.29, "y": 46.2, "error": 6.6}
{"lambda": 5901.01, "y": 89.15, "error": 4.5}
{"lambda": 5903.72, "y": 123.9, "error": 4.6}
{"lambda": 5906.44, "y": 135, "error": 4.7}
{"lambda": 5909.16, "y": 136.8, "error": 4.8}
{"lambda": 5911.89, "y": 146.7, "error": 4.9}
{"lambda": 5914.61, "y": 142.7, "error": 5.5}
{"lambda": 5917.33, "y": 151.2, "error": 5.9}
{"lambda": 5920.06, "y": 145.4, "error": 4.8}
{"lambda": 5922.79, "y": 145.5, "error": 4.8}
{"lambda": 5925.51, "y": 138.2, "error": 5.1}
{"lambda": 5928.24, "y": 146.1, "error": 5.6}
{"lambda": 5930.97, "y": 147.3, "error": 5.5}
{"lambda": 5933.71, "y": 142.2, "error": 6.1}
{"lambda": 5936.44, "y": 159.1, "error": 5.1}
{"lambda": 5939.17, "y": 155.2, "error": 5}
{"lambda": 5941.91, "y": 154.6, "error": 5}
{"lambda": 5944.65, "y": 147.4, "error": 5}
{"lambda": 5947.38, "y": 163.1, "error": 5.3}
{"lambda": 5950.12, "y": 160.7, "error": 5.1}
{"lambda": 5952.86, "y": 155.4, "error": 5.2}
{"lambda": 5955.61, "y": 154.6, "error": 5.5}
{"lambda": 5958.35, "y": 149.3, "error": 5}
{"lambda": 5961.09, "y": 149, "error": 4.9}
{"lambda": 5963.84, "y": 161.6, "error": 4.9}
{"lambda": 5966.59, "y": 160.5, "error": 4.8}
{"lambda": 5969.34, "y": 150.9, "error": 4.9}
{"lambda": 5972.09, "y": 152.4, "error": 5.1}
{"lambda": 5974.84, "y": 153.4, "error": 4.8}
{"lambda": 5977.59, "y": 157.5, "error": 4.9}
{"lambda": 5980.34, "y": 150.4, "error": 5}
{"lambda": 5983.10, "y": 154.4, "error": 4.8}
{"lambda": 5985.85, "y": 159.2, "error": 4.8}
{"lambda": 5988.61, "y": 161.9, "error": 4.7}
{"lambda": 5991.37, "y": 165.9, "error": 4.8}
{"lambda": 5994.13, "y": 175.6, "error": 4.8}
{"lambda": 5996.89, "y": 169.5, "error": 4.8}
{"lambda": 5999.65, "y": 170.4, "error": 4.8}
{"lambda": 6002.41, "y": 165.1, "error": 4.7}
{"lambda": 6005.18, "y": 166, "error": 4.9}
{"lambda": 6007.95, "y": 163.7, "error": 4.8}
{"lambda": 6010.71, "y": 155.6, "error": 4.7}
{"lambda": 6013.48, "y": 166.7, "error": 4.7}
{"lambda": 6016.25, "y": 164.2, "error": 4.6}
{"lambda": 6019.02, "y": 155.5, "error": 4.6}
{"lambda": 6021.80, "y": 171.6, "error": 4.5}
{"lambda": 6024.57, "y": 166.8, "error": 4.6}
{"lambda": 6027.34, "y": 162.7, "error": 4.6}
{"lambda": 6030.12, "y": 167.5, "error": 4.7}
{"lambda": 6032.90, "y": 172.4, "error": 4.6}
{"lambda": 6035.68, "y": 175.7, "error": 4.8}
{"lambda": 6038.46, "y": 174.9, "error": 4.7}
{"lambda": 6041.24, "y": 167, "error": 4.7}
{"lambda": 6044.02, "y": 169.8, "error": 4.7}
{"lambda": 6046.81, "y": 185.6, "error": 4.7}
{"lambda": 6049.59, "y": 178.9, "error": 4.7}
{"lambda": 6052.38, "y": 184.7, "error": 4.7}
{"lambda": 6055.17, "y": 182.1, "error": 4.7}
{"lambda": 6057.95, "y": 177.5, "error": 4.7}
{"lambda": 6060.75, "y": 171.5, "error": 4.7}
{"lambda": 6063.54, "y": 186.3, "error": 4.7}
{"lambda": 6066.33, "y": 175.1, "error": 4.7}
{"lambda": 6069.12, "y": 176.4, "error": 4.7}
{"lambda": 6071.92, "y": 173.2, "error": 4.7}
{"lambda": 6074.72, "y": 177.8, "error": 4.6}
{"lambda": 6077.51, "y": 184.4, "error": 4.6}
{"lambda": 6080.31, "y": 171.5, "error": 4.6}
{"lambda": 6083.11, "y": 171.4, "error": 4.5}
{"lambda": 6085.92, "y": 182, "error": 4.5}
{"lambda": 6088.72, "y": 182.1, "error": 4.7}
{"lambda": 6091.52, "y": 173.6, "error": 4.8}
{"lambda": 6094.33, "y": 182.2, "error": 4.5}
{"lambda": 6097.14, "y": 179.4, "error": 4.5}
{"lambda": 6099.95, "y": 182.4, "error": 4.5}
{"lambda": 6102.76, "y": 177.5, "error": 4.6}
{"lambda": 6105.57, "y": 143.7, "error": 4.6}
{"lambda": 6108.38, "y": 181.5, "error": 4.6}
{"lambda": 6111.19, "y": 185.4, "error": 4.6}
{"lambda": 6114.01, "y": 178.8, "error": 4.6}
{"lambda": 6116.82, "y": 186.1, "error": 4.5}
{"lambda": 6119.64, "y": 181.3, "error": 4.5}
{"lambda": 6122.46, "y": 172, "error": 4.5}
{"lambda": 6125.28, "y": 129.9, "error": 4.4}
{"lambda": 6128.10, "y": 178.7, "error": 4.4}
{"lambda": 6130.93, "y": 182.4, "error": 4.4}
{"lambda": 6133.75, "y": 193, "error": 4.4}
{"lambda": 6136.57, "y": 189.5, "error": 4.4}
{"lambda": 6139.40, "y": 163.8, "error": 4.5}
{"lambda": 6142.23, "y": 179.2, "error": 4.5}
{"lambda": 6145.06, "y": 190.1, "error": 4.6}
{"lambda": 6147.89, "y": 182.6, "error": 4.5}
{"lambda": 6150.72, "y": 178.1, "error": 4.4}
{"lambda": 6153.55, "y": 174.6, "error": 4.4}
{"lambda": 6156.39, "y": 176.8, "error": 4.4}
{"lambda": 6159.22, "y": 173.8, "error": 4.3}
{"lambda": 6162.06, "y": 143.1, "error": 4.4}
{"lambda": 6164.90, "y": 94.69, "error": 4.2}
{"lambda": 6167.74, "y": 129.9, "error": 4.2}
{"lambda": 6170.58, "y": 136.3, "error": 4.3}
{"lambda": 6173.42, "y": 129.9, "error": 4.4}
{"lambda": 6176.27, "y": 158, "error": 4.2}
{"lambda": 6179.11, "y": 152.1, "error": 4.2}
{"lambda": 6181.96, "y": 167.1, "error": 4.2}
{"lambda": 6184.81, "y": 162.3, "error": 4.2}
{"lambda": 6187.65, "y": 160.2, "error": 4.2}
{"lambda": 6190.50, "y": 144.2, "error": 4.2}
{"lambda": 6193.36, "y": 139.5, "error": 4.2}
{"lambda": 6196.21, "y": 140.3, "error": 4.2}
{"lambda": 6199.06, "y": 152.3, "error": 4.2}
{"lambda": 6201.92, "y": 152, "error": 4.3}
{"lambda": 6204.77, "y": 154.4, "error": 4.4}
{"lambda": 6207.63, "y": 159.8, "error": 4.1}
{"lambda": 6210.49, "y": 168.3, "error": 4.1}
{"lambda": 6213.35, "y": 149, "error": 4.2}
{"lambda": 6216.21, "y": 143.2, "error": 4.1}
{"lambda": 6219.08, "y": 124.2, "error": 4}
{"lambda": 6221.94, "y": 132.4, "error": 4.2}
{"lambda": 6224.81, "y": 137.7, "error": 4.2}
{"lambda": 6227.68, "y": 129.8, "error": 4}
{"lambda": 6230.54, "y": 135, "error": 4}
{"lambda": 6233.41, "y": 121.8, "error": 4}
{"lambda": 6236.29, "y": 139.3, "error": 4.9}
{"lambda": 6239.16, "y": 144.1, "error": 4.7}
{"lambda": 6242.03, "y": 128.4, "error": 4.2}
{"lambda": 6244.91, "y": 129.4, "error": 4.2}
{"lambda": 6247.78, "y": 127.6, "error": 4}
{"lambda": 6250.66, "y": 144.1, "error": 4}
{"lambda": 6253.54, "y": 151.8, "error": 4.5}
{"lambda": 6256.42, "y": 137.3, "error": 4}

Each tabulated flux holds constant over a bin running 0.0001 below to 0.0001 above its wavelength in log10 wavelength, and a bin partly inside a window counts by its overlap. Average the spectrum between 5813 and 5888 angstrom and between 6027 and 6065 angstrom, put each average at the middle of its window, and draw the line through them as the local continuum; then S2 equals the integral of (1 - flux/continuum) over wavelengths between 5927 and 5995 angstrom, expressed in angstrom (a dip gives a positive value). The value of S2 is 5.08 angstrom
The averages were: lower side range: 158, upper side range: 176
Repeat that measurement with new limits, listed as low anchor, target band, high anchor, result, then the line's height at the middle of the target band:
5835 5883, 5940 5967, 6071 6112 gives 1.71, 166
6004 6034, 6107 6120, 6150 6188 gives -2.16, 157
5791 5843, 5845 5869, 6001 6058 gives 1.45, 168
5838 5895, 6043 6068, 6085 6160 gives -1.58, 169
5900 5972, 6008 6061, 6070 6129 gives -2.26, 164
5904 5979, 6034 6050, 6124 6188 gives -1.99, 156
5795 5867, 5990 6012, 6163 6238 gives -1.63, 155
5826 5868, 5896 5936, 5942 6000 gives 7.27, 160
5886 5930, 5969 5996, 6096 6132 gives -4.24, 137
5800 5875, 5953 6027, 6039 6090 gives 5.44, 173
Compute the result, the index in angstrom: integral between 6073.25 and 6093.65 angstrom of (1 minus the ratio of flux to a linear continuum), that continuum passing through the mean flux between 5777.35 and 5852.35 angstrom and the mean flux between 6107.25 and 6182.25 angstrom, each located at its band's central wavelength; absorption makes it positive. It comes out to -1.4 angstrom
